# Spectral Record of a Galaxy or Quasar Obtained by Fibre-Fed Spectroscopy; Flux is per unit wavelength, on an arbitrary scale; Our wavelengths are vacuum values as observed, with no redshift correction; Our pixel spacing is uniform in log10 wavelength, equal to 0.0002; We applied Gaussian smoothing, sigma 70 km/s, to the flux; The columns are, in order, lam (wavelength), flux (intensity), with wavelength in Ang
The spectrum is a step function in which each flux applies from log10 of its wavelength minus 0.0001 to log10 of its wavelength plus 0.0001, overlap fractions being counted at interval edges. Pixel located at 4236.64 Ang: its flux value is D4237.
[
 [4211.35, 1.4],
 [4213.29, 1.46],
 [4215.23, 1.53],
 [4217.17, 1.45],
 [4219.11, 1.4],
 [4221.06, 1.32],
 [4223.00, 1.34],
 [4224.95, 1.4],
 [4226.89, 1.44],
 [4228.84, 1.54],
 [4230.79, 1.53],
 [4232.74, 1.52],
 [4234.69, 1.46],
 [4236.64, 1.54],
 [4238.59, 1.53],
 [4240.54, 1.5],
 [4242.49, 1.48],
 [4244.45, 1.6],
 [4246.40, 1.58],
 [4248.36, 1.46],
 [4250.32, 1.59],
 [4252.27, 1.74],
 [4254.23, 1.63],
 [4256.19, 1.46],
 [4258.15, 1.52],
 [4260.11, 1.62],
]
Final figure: 1.54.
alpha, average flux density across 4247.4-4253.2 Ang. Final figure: 1.6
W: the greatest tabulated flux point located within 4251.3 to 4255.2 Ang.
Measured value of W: 1.74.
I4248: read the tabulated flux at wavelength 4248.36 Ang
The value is 1.46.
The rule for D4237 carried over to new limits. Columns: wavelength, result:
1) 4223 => 1.34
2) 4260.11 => 1.62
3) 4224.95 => 1.4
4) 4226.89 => 1.44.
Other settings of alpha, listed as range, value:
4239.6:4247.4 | 1.54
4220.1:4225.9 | 1.35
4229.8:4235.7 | 1.5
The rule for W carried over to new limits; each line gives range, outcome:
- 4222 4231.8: 1.54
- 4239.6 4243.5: 1.5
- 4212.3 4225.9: 1.53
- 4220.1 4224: 1.34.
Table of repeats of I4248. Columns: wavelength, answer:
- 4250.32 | 1.59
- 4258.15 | 1.52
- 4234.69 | 1.46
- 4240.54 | 1.5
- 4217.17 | 1.45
